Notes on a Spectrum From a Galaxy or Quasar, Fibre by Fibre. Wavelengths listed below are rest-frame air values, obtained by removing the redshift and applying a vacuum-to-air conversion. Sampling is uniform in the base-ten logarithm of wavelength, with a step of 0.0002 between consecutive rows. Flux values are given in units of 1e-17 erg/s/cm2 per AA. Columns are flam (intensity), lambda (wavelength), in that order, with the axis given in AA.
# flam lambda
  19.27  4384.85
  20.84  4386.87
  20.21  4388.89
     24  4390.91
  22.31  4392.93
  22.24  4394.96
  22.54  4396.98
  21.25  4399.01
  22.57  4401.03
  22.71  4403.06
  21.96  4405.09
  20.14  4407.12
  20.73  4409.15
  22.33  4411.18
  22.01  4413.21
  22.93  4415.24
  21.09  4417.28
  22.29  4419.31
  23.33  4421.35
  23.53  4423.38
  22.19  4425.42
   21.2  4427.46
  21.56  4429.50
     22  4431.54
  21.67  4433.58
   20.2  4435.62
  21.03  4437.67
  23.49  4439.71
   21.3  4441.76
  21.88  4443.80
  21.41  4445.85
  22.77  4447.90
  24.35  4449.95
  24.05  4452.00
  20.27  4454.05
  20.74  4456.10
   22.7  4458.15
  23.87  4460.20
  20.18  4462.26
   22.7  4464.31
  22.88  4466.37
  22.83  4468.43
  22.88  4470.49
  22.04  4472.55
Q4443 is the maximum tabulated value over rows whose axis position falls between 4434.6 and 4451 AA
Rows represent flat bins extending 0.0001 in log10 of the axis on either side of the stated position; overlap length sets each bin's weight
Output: 24.35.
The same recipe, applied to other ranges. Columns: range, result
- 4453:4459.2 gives 22.7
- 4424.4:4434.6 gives 22.19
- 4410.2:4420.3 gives 22.93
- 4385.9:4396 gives 24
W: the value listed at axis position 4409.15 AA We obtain 20.73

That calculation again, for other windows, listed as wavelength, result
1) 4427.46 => 21.2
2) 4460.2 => 23.87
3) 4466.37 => 22.88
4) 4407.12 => 20.14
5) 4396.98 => 22.54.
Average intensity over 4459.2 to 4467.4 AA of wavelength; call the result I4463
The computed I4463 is 22.4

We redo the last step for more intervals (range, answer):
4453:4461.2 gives 21.9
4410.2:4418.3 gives 22.1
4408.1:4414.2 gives 21.7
